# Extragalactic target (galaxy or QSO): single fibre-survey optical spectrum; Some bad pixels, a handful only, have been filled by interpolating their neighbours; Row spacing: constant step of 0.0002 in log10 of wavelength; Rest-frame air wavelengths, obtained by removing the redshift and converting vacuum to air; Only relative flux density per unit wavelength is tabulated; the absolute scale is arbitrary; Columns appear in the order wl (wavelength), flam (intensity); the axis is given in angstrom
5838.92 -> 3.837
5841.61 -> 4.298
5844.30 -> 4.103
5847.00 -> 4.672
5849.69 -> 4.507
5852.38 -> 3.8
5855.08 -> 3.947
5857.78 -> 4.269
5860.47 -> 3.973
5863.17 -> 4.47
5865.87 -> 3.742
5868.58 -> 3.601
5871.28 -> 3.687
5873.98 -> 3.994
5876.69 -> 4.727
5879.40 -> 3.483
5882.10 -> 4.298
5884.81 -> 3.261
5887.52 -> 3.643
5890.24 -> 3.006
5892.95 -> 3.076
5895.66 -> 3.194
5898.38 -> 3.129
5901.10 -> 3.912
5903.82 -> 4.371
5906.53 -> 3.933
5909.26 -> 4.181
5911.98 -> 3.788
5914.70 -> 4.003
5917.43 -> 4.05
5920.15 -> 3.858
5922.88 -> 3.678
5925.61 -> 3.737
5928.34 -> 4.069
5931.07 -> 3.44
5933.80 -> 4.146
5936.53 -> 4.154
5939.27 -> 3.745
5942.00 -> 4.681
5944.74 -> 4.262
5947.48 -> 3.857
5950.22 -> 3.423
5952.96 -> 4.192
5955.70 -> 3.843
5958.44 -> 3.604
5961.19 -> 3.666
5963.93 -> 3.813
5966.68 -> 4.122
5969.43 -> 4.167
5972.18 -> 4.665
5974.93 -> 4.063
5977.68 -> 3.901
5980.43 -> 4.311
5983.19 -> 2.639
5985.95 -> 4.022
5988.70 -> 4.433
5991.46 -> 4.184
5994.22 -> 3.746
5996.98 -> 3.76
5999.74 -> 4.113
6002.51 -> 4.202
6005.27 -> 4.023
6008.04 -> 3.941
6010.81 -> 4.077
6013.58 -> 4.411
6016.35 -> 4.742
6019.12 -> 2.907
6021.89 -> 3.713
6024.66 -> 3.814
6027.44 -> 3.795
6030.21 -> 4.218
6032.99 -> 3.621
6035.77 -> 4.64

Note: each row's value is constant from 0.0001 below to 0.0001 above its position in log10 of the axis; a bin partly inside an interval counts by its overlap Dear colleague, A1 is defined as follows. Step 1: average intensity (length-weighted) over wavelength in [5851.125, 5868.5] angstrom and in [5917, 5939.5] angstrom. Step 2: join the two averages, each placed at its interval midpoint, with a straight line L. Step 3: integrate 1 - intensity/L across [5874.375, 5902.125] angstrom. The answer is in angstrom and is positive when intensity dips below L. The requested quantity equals 2.6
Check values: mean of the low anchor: 4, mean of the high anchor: 3.87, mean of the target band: 3.58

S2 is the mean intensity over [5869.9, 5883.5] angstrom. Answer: 4.04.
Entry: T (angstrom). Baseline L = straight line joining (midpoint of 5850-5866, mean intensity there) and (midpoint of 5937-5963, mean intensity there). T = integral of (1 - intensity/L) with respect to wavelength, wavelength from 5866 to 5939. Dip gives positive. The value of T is 4.1 angstrom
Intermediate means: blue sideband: 4.09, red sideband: 3.93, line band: 3.78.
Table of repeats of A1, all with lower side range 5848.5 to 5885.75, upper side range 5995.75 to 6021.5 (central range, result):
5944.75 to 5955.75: 0.3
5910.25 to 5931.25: 0.7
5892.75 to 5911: 1.2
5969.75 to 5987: 0.3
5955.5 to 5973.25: 0.1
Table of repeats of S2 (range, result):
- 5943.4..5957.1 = 3.92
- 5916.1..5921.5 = 3.96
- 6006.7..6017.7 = 4.29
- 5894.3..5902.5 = 3.41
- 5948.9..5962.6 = 3.75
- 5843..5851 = 4.43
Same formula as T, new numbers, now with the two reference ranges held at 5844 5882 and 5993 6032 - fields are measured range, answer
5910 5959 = 1.1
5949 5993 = 0.5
